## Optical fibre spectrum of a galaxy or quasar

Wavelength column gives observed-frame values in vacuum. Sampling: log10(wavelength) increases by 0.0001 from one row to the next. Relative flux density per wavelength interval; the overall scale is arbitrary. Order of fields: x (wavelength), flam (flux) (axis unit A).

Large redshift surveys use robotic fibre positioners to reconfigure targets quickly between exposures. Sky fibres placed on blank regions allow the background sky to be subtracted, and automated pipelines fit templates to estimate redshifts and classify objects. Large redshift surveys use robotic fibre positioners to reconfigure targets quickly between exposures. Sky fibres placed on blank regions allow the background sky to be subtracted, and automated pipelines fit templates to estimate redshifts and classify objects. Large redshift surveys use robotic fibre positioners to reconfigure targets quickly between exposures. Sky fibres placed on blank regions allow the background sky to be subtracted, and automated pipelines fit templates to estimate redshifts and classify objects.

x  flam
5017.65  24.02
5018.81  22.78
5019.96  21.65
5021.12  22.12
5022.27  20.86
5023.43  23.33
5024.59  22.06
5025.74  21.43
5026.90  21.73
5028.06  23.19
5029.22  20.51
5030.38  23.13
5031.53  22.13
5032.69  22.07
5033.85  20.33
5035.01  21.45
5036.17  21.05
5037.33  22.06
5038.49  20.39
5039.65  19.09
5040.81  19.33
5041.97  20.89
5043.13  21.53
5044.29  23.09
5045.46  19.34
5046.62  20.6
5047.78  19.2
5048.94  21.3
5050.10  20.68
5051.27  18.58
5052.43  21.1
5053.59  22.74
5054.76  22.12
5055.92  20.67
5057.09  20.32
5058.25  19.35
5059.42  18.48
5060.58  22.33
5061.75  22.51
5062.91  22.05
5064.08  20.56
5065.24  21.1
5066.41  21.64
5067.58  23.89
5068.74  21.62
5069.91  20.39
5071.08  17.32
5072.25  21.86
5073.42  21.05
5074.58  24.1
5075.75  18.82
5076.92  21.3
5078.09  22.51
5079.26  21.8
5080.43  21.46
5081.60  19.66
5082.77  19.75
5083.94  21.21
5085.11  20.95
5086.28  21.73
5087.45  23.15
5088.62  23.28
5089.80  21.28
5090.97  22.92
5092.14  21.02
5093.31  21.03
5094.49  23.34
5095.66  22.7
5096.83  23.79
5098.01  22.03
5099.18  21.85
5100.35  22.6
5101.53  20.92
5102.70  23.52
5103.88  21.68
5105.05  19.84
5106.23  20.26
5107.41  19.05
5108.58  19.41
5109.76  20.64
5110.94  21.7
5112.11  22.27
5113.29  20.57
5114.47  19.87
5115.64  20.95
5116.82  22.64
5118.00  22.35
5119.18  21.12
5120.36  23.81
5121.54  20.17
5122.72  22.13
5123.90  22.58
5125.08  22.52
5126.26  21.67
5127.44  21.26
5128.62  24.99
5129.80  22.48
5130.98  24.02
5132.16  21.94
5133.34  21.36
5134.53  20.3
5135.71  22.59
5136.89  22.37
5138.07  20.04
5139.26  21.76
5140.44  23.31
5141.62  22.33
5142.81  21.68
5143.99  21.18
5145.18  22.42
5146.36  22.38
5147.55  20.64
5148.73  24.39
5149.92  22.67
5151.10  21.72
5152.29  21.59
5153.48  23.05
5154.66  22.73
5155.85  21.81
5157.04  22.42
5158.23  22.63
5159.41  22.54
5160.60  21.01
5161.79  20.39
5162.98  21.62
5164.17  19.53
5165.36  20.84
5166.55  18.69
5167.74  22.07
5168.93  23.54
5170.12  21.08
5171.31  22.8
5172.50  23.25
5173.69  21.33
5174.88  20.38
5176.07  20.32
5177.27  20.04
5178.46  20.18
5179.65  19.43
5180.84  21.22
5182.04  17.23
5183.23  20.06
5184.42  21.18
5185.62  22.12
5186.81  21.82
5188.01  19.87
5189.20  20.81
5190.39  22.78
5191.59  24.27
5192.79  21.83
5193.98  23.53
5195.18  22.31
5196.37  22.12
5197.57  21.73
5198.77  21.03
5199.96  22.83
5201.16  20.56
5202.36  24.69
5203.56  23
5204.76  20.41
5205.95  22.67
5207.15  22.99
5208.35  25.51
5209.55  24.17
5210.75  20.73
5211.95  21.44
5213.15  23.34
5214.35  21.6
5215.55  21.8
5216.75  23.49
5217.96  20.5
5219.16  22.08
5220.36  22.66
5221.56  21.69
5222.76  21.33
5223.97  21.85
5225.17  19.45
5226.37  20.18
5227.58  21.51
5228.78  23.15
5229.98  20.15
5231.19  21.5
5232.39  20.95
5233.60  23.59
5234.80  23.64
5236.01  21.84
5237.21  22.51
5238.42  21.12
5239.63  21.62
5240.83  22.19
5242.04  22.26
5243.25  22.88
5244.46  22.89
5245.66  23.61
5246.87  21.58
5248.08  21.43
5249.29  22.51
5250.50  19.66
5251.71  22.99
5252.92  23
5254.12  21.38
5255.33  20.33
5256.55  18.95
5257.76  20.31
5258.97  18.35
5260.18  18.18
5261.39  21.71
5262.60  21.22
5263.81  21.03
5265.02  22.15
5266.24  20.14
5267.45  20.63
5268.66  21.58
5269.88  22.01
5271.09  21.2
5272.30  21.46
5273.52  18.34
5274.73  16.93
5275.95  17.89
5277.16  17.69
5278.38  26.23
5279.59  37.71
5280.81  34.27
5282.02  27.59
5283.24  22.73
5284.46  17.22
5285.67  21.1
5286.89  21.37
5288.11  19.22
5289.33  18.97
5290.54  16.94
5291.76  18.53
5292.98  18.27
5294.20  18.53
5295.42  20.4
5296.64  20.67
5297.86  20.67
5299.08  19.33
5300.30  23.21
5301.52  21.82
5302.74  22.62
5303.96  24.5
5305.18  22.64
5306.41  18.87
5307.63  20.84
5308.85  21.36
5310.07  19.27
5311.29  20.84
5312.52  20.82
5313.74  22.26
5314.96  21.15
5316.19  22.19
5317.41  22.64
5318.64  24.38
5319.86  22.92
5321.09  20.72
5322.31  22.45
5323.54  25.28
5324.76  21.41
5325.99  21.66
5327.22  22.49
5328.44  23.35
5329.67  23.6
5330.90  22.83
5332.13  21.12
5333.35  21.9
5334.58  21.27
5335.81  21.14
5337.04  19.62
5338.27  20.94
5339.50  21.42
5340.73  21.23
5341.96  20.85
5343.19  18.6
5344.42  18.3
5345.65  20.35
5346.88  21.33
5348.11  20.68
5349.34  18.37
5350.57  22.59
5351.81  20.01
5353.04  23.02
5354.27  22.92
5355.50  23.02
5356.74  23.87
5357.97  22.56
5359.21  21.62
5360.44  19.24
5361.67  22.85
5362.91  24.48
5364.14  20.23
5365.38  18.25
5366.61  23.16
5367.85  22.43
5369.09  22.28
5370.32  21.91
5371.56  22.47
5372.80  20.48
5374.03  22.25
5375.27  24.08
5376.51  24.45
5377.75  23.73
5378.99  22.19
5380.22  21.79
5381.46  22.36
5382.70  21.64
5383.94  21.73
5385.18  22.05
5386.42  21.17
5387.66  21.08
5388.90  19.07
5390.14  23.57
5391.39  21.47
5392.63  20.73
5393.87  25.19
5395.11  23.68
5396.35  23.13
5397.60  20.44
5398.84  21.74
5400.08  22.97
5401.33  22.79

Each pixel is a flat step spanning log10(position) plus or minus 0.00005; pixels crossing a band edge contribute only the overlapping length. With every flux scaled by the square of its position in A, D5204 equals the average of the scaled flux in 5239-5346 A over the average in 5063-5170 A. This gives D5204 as 1.1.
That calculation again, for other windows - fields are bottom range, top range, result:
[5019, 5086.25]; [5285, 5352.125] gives 1.10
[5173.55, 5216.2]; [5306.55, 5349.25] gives 1.04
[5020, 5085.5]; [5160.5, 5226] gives 1.08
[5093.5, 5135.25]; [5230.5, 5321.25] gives 1.05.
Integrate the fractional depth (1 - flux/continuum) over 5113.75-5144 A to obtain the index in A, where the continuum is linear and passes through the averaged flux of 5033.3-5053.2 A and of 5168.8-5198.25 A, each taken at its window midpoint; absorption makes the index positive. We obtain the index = -1.3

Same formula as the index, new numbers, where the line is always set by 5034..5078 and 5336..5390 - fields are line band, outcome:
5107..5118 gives 0.08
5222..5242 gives -0.36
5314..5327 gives -0.60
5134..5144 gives -0.32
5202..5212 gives -0.77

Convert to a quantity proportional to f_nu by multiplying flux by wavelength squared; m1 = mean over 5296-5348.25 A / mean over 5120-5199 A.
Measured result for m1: 1.05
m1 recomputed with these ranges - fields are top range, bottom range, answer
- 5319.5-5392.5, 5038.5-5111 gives 1.14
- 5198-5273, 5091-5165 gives 1.04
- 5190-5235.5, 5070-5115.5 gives 1.09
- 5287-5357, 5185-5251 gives 1.00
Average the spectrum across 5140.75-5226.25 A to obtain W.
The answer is 21.8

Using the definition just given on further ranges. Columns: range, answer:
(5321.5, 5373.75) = 21.6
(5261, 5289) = 22.2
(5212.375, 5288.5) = 21.8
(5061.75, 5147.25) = 21.7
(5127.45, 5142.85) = 22.2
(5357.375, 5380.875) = 22.1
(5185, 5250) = 22.1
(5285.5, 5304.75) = 20.4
